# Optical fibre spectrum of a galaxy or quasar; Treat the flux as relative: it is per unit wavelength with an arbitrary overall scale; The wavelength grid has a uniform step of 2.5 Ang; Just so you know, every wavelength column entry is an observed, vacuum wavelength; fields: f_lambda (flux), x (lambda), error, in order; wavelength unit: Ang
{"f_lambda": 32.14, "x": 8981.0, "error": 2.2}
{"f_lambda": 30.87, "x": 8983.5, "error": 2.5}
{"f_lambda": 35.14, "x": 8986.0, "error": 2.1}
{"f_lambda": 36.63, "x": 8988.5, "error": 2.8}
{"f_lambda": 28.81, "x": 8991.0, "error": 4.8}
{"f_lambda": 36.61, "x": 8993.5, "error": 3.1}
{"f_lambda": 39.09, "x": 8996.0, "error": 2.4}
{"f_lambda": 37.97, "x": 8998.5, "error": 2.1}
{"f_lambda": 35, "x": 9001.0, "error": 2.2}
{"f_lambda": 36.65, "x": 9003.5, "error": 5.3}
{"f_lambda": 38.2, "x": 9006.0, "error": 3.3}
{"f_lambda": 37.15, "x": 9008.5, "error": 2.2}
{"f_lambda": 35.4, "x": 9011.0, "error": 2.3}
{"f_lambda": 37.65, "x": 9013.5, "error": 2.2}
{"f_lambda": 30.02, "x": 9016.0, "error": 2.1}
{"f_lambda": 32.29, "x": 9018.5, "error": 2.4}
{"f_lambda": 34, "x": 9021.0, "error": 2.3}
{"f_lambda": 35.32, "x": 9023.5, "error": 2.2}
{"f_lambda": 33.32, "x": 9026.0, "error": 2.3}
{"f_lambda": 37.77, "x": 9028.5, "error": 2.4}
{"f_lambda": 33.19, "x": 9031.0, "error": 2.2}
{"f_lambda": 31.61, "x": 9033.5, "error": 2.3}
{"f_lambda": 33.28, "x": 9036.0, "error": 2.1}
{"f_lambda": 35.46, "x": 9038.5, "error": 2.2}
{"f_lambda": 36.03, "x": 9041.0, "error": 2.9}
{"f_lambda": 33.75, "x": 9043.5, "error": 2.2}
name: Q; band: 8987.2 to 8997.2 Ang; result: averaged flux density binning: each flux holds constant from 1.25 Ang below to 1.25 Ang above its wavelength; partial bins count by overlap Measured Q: 35.3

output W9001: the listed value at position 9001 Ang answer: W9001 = 35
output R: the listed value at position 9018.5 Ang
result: 32.29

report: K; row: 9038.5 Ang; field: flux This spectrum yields 35.46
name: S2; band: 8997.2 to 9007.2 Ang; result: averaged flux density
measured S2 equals 37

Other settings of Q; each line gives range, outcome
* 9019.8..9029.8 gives 35.1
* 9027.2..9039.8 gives 34.3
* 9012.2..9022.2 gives 33.5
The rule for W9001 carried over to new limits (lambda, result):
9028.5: 37.77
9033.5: 31.61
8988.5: 36.63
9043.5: 33.75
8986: 35.14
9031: 33.19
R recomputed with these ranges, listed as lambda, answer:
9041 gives 36.03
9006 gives 38.2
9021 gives 34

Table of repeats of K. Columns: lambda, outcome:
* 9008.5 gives 37.15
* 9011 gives 35.4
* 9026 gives 33.32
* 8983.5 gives 30.87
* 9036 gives 33.28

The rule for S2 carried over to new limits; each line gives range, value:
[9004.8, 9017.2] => 35.7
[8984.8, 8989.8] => 35.8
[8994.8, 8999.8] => 38.5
